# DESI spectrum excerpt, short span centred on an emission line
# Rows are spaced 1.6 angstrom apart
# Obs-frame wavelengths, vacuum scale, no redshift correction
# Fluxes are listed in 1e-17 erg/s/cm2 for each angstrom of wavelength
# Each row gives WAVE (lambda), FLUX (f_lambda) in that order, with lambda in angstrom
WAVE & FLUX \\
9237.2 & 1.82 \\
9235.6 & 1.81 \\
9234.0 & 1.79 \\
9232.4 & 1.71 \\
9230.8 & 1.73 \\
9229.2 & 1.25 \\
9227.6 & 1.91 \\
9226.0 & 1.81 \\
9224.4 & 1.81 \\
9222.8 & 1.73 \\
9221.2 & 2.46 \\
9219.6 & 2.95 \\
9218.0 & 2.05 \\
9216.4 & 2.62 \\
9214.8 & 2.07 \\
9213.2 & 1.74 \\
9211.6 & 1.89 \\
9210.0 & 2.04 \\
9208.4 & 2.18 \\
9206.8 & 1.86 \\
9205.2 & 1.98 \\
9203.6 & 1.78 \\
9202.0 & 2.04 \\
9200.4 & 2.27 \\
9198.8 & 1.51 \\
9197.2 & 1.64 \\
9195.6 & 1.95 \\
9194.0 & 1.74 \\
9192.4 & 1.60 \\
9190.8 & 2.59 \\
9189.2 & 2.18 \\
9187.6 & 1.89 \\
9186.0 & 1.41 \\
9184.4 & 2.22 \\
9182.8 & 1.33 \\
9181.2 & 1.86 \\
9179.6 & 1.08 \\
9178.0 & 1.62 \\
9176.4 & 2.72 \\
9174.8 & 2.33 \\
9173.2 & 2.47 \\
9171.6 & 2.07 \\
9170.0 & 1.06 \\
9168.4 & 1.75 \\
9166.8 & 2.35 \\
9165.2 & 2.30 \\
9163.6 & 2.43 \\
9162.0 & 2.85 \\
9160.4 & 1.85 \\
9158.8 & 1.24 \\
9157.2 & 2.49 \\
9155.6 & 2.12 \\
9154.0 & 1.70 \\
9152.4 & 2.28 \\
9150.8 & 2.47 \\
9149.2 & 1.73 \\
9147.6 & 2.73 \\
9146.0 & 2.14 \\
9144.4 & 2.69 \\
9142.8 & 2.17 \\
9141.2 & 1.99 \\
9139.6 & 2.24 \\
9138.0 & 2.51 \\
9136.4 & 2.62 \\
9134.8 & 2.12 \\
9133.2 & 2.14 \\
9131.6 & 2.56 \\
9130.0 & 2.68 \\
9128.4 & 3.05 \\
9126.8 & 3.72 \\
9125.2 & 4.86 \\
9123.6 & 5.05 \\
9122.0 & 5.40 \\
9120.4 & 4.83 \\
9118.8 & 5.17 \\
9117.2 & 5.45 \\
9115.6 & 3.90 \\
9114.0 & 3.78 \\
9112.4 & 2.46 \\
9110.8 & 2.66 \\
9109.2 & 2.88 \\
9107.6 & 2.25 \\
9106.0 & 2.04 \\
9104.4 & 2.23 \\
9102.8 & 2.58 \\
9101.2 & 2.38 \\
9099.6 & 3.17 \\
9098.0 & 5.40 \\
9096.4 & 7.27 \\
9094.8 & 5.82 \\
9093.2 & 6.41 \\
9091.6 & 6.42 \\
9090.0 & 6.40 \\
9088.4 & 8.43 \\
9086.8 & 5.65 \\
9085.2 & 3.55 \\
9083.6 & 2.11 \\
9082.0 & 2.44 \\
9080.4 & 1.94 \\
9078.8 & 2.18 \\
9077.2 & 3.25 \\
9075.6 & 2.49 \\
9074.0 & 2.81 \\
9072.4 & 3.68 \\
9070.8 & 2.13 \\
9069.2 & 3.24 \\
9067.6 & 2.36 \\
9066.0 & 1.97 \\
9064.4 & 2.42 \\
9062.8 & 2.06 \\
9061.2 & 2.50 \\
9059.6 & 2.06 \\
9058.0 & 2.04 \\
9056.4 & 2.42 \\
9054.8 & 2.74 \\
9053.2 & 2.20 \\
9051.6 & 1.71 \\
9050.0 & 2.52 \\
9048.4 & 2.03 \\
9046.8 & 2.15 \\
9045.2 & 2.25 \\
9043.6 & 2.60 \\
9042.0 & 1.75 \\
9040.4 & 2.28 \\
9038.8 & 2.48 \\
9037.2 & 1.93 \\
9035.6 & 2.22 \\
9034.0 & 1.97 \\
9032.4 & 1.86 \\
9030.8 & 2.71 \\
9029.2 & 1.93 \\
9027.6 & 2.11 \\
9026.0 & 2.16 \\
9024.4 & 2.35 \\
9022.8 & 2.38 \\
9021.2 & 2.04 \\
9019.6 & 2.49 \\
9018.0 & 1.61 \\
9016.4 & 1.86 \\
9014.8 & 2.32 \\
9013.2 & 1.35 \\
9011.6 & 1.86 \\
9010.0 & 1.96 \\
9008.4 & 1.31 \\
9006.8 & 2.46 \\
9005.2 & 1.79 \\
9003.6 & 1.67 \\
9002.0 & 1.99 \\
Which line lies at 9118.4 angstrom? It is [N II] 6583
